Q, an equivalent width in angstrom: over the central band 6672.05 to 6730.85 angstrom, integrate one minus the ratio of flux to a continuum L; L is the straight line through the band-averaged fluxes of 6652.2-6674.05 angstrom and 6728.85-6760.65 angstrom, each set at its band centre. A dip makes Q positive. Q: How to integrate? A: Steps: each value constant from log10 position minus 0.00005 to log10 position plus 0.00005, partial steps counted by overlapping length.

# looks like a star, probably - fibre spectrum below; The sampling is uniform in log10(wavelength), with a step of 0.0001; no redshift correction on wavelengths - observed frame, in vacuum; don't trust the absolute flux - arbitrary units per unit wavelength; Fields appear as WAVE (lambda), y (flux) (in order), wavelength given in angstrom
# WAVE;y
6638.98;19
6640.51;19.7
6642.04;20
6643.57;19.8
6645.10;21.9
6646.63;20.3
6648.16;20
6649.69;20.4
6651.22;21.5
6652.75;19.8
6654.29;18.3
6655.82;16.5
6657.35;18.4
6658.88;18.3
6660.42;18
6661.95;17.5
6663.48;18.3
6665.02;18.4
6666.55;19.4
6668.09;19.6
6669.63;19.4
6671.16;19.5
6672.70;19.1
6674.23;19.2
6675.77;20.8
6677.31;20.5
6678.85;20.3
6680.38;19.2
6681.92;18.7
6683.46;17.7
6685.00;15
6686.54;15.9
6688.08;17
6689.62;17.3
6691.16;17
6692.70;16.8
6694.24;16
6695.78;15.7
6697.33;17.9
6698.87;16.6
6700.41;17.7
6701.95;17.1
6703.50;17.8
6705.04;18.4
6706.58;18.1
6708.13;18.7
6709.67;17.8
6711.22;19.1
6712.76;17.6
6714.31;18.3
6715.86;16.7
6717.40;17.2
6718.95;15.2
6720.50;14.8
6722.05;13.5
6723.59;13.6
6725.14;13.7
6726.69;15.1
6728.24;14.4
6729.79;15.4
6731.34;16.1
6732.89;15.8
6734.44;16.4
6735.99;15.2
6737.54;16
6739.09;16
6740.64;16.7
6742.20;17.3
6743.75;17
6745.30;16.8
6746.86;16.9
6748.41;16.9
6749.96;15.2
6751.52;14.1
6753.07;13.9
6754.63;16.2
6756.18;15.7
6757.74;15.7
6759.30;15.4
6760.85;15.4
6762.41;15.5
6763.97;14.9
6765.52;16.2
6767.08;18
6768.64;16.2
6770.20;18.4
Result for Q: 0.9 angstrom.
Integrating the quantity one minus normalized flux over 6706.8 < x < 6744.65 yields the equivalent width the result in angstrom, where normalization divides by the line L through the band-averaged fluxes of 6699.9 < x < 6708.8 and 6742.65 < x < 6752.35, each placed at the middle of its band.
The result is 2.0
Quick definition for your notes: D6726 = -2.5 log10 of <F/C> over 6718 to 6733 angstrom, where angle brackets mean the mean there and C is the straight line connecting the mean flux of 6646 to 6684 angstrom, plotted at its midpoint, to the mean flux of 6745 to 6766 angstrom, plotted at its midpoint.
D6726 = 0.14 mag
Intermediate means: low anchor 19.2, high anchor 15.6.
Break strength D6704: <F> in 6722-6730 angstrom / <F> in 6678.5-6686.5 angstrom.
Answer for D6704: 0.80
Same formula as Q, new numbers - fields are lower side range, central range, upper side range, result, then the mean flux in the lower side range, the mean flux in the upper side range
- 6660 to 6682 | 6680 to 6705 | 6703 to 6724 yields 1.4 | 19.2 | 17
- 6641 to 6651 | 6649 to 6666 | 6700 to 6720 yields 1.1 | 20.4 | 17.6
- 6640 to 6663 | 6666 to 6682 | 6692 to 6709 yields -1.1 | 19.3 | 17.4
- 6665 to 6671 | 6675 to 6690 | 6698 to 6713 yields 0.4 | 19.3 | 17.9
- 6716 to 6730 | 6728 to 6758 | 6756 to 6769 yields -1.1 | 14.8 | 15.9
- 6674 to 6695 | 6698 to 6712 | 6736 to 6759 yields -0.5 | 17.9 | 16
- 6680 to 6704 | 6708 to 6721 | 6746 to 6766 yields -0.6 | 17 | 15.5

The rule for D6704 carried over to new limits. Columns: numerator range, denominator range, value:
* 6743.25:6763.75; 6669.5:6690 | 0.85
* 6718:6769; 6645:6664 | 0.82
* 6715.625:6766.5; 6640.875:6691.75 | 0.83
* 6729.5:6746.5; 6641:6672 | 0.85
